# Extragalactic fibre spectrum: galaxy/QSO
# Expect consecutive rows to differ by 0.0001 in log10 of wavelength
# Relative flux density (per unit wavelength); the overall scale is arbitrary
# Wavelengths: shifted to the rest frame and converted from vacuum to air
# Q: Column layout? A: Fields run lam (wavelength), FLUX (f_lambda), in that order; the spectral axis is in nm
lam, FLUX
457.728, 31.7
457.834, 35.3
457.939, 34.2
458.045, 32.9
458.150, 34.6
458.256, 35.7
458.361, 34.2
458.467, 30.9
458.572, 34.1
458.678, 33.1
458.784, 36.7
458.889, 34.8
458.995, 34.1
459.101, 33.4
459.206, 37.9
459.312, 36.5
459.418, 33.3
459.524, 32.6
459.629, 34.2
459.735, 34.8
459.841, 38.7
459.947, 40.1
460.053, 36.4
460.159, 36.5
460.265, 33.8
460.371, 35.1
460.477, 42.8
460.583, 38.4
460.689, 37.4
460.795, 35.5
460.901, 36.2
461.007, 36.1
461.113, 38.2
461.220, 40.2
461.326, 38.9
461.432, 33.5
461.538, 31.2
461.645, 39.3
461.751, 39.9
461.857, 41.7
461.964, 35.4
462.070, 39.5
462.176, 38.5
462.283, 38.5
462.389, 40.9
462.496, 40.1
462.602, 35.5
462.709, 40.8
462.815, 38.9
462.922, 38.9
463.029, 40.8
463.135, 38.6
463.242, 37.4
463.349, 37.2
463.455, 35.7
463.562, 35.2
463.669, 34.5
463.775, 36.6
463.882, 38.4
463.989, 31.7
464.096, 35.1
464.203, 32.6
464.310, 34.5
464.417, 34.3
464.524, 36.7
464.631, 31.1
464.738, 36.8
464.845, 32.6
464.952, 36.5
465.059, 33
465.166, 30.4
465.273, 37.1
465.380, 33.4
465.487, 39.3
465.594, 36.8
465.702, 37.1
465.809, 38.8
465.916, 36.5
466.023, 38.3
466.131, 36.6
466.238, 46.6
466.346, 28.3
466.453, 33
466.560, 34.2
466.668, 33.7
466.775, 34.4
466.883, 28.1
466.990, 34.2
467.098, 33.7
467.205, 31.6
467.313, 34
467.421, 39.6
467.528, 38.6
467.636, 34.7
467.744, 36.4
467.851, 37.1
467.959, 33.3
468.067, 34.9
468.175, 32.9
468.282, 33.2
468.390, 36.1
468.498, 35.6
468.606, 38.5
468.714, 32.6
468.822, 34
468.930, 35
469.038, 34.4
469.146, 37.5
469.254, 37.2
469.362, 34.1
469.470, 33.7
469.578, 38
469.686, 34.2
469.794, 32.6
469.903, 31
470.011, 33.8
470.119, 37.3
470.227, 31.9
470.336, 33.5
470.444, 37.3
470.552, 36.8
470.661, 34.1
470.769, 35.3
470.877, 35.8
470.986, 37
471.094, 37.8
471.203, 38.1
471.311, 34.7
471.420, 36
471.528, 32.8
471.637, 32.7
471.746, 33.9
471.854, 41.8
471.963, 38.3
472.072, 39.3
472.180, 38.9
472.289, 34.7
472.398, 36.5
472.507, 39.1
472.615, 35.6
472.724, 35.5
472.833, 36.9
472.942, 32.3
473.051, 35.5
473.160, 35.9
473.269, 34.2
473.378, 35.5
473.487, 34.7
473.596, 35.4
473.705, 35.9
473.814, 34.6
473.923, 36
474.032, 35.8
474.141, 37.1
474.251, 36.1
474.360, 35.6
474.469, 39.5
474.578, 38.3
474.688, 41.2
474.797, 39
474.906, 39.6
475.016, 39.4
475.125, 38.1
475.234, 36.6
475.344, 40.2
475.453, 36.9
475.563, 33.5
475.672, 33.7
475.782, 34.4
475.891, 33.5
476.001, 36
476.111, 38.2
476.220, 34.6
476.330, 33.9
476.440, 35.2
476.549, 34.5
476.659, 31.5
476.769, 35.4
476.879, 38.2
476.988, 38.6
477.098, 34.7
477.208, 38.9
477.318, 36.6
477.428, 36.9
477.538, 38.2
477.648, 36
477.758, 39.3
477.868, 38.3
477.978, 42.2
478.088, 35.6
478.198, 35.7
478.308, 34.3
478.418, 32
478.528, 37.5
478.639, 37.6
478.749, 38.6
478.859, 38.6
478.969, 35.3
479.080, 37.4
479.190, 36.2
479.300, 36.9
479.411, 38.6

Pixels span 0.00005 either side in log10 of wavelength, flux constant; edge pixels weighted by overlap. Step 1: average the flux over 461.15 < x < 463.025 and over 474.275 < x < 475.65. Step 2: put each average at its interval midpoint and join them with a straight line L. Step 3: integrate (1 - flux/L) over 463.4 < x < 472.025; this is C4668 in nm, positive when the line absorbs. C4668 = 0.68 nm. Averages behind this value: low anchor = 38.4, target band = 35.2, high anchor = 38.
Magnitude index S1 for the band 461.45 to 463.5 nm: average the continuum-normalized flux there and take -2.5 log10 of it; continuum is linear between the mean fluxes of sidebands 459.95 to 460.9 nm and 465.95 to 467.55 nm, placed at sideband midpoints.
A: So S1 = -0.05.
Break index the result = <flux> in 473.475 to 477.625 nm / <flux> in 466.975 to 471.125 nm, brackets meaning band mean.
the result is 1.04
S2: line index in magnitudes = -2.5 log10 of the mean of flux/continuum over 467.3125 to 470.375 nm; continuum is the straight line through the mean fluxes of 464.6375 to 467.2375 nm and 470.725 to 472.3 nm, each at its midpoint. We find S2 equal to 0.02 mag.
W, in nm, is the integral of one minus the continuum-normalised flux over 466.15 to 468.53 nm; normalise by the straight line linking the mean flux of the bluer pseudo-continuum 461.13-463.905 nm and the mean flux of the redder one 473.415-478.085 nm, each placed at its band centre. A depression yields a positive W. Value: 0.17 nm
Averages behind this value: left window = 37.9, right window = 36.7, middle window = 34.8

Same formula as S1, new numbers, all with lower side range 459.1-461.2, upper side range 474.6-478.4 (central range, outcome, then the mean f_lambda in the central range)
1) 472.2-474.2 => 0.03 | 35.7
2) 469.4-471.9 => 0.04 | 35.2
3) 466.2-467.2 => 0.09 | 33.7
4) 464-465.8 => 0.05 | 34.9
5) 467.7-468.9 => 0.05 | 35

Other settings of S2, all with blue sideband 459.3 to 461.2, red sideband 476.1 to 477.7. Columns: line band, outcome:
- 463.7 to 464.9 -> 0.06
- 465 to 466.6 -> 0.01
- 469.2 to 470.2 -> 0.05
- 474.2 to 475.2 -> -0.07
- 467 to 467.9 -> 0.02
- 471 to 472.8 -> -0.01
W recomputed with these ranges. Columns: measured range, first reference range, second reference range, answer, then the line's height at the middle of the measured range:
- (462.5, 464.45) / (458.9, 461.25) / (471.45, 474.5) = -0.02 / 36.3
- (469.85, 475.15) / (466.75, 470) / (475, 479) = -0.11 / 35.5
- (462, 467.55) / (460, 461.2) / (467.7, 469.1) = -0.02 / 35.9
